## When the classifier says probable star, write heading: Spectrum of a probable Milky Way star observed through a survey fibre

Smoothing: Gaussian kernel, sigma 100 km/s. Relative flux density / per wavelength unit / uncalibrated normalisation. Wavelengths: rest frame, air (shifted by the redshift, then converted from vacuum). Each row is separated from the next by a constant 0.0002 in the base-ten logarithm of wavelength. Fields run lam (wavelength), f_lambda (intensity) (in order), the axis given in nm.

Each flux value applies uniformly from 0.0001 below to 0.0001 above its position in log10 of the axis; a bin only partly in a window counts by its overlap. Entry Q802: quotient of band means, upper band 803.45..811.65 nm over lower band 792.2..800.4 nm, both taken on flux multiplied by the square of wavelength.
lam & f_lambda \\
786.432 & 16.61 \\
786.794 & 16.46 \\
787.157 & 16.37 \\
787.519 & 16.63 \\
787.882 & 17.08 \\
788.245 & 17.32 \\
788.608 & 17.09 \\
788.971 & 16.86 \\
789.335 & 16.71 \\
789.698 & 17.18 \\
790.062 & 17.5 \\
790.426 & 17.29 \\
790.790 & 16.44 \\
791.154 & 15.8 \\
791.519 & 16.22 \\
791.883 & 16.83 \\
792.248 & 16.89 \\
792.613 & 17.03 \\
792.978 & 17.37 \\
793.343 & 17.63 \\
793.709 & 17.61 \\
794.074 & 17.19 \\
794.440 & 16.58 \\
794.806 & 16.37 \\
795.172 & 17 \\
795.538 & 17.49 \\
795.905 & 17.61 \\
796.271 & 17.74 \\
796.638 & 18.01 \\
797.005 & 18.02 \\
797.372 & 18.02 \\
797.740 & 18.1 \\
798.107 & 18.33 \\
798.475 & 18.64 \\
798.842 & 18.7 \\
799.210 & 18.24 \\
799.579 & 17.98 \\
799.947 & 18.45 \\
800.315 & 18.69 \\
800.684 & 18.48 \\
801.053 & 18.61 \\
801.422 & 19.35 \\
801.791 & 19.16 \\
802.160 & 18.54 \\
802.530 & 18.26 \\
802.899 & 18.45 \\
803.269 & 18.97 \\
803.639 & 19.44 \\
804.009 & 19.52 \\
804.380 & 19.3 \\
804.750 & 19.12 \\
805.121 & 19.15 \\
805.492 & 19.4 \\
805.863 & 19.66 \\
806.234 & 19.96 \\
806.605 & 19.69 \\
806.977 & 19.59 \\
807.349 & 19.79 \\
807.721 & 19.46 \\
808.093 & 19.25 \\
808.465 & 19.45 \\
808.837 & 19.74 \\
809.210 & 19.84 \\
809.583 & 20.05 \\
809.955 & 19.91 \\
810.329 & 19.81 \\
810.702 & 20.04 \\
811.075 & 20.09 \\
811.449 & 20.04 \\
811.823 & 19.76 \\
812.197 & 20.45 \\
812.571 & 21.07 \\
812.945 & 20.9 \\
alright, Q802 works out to 1.1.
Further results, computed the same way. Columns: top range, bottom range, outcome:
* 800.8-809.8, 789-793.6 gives 1.18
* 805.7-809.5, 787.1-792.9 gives 1.22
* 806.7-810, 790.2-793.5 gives 1.22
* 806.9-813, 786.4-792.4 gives 1.25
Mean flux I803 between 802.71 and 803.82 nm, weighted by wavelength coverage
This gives 19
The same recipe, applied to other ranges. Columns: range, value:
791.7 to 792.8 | 16.9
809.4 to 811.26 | 20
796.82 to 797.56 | 18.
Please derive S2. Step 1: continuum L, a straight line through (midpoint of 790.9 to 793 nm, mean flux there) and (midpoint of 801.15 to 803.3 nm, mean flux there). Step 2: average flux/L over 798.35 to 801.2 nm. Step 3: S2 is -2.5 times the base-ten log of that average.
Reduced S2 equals -0.01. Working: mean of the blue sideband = 16.6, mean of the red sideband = 18.8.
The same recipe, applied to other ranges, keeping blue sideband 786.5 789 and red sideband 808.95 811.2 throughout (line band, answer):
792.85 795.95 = 0.035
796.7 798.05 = 0.006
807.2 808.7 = 0.008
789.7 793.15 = 0.032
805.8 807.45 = -0.015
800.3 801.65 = -0.007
